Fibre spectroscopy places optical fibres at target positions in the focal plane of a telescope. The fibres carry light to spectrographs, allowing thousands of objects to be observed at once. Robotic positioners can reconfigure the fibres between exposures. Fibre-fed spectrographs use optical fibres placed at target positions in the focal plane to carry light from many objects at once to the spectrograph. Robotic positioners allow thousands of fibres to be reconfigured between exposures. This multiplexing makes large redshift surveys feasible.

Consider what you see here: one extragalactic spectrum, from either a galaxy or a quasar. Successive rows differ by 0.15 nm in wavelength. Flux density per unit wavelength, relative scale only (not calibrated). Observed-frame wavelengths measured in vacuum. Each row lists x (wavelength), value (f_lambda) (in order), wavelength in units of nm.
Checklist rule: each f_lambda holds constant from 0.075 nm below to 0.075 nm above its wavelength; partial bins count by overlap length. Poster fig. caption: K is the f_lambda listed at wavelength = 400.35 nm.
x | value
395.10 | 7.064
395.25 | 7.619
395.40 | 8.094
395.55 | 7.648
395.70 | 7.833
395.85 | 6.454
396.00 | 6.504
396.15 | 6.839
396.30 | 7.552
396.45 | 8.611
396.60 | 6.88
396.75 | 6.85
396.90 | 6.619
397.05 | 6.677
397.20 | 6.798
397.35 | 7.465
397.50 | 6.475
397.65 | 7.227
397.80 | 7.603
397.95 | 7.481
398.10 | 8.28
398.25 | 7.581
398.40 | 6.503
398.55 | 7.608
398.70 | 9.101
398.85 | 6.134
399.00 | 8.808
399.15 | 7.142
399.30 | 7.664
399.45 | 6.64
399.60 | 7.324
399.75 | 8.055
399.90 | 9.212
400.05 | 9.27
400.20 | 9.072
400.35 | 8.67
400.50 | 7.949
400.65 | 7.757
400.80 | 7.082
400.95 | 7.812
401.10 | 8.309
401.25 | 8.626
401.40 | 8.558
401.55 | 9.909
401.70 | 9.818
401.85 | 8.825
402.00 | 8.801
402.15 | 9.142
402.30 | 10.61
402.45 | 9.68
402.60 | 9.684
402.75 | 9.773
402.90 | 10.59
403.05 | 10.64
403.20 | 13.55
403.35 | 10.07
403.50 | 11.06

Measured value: 8.67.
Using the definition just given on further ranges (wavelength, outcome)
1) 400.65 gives 7.757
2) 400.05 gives 9.27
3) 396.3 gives 7.552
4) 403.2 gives 13.55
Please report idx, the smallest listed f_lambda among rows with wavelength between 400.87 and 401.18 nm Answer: 7.812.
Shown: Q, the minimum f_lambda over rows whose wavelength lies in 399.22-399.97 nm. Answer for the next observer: 6.64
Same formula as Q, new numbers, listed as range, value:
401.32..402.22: 8.558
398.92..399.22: 7.142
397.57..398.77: 6.503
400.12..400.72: 7.757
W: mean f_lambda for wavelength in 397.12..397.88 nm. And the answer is 7.11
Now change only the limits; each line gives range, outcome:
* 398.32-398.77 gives 7.72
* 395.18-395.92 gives 7.54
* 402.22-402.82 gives 9.93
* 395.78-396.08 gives 6.49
